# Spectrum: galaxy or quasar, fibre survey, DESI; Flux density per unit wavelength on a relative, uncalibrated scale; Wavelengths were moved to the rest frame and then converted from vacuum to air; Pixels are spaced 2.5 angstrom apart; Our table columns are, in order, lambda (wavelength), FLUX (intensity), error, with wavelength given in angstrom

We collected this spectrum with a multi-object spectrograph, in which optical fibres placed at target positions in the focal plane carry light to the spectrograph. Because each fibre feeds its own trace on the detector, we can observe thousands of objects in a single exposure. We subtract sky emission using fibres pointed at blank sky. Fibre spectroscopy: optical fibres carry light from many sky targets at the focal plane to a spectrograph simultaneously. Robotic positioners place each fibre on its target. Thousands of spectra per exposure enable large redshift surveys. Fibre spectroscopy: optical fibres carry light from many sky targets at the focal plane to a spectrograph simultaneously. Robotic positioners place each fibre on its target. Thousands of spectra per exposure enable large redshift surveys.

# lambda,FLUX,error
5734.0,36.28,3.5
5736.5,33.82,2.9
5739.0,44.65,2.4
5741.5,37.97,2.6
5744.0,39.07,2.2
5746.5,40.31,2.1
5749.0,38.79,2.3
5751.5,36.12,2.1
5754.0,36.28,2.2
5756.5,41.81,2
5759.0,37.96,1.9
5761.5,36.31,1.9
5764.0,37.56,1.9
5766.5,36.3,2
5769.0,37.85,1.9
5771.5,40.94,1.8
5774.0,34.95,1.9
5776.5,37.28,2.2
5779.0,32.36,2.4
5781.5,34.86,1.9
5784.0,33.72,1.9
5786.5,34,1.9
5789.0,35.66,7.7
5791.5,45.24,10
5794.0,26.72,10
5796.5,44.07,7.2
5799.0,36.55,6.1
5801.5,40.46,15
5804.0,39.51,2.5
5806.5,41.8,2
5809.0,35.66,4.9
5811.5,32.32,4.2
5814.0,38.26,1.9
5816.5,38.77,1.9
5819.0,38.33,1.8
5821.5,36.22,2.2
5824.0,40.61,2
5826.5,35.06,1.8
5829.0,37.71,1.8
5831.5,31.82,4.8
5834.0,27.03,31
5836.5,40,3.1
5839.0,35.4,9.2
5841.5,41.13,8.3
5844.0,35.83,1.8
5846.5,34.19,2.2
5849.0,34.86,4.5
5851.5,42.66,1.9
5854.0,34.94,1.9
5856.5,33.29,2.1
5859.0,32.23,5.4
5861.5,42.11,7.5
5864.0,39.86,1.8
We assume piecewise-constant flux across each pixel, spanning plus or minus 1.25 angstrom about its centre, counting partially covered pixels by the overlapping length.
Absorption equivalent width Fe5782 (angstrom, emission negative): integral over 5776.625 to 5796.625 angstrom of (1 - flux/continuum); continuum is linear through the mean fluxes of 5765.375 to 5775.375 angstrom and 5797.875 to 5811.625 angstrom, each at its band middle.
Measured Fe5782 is 1.3 angstrom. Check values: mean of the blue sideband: 37.5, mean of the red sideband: 38.2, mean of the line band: 35.4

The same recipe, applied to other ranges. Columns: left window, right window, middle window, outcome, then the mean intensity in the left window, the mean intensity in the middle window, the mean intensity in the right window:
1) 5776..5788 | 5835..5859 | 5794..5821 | -2.13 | 34.3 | 38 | 36.6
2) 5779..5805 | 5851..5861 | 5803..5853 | -0.85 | 36.8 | 36.8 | 35.7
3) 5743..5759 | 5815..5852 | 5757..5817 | 1.02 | 38.7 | 37.1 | 36.5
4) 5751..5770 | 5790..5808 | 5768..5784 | 0.85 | 37.6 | 36.1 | 39.1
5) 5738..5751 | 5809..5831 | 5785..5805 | 0.08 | 39.8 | 37.7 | 36.9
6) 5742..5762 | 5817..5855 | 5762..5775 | 0.17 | 38.4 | 37.5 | 36.4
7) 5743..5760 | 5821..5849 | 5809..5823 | -0.10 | 38.6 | 36.7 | 35.9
